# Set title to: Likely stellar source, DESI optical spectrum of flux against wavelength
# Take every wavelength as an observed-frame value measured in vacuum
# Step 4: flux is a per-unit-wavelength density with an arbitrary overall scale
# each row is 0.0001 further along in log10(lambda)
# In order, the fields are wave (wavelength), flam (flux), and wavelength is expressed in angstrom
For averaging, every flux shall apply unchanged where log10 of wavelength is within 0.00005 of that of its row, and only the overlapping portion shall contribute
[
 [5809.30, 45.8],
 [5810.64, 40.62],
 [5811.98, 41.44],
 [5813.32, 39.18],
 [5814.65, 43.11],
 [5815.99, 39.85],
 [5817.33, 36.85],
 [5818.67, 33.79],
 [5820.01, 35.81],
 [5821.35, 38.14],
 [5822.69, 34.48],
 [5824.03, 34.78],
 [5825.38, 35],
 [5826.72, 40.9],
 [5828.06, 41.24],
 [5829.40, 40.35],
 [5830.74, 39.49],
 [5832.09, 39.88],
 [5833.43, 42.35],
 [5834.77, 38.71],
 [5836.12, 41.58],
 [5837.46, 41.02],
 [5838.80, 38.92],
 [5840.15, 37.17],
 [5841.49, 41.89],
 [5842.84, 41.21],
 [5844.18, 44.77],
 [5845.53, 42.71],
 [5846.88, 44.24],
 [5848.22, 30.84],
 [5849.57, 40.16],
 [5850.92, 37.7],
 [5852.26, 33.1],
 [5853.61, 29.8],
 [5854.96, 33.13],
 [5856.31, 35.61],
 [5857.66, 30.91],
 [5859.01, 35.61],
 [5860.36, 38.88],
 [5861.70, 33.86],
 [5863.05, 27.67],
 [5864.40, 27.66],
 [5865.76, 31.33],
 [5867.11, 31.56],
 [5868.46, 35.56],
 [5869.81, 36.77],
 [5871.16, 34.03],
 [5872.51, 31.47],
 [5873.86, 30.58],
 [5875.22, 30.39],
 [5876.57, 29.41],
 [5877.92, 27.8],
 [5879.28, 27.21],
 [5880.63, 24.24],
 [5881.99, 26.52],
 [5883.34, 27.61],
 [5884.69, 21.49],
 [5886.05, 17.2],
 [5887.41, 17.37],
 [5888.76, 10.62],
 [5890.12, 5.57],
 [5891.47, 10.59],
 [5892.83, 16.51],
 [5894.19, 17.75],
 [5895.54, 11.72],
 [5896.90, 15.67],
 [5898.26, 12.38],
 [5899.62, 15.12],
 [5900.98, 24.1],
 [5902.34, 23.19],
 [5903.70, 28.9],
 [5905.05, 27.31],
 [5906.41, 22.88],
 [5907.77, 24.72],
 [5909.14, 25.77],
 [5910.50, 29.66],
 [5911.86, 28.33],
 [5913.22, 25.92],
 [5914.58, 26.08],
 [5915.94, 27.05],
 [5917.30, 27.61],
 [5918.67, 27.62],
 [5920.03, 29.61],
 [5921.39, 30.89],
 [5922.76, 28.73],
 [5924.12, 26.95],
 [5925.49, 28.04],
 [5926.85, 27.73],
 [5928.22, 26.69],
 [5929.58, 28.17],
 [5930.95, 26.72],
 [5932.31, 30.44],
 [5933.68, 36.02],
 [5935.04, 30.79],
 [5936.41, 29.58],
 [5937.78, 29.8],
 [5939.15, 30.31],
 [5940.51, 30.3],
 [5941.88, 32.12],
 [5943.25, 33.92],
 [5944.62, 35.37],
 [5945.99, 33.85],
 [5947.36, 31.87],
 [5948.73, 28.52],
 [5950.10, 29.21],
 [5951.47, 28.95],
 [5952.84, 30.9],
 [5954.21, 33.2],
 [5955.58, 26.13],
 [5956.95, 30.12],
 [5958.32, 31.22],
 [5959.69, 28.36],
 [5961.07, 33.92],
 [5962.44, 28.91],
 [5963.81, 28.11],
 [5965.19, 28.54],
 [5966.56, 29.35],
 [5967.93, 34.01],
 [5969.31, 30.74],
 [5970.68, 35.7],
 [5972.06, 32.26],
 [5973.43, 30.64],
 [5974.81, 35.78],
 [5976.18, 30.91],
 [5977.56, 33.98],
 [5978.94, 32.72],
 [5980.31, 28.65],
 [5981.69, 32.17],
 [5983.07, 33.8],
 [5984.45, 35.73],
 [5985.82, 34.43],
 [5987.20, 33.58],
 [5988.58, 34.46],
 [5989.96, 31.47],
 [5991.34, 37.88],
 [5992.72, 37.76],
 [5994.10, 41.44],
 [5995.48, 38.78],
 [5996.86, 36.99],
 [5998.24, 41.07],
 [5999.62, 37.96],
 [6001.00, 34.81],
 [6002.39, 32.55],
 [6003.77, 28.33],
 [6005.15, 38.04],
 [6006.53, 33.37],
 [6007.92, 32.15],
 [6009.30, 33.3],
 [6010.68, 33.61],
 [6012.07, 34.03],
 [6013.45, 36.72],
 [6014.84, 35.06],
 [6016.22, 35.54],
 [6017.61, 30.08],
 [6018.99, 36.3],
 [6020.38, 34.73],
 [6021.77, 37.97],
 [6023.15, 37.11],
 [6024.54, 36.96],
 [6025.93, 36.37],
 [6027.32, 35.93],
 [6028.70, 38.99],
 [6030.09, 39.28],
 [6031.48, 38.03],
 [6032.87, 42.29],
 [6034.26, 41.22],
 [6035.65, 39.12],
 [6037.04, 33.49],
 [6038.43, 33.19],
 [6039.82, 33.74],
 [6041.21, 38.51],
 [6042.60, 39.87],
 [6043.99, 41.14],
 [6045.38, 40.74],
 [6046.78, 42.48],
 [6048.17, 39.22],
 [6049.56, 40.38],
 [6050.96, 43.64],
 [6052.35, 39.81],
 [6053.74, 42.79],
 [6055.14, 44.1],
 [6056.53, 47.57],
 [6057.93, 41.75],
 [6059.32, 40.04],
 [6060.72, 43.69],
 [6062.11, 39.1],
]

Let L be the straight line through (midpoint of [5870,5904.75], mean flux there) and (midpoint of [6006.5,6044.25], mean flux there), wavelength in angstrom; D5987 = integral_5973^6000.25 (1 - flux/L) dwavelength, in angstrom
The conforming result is -2.3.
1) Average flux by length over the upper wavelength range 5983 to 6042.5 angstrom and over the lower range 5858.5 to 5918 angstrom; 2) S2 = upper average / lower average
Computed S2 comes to 1.4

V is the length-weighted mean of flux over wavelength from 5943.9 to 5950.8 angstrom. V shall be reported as 31.8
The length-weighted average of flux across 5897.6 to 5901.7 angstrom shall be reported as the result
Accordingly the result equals 17.3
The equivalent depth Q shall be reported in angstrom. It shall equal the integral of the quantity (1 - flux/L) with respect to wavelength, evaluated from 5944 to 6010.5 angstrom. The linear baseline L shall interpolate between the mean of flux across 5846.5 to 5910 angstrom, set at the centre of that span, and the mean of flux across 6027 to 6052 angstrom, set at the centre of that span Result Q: 2.4 angstrom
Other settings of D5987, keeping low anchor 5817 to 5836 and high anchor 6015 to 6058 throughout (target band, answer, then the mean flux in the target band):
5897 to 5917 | 7.37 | 24.2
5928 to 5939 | 2.43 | 29.9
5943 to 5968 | 5.10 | 30.6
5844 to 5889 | 8.31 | 31.1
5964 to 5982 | 3.12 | 31.8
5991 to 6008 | 0.99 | 36.3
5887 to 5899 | 7.91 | 13.1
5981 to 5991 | 1.23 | 33.8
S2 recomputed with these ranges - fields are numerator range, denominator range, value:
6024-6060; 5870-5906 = 1.81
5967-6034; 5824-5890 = 1.05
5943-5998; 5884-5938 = 1.38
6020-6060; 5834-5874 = 1.09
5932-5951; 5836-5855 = 0.82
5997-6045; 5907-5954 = 1.23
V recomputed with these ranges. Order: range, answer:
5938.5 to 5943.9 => 31.7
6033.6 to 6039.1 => 36.7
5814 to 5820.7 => 37.9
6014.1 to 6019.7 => 34.2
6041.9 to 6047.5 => 41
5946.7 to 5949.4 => 30.2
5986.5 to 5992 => 34.3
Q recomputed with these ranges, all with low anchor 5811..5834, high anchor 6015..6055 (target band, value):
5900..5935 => 9.9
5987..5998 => 0.4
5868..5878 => 1.7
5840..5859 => 0.6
